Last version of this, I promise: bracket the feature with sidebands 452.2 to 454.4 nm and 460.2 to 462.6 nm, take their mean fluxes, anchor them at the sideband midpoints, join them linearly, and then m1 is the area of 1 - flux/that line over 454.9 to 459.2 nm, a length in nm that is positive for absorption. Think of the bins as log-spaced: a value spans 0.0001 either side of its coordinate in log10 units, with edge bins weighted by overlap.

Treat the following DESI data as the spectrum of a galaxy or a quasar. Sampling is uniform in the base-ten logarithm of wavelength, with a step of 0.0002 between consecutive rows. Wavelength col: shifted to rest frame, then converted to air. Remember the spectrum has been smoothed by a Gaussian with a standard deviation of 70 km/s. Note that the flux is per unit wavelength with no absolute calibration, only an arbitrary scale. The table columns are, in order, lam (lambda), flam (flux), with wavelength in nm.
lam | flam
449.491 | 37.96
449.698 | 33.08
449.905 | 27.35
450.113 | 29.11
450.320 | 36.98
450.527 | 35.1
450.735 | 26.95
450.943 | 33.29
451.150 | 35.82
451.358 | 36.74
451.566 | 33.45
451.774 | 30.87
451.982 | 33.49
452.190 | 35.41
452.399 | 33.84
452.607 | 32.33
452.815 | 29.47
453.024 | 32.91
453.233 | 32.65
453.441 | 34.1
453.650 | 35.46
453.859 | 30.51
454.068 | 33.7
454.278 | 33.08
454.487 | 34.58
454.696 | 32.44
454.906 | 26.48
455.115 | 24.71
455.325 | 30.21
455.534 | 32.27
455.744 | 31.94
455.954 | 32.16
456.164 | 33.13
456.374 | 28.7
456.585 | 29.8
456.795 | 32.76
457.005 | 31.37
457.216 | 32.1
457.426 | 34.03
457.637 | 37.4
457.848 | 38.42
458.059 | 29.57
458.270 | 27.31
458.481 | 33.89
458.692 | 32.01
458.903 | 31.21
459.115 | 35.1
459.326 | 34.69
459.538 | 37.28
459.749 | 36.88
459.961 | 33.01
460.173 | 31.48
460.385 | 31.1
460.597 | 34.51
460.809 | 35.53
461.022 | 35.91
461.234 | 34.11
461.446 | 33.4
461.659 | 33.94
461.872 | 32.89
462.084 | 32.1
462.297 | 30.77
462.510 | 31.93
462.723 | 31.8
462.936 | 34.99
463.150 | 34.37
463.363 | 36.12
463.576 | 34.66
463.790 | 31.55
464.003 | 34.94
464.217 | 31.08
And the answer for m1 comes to 0.171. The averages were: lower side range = 32.9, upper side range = 33.2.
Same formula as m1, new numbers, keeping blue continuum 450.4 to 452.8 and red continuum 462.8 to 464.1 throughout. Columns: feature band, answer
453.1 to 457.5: 0.25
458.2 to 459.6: 0.04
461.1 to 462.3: 0.04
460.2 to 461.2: 0.00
